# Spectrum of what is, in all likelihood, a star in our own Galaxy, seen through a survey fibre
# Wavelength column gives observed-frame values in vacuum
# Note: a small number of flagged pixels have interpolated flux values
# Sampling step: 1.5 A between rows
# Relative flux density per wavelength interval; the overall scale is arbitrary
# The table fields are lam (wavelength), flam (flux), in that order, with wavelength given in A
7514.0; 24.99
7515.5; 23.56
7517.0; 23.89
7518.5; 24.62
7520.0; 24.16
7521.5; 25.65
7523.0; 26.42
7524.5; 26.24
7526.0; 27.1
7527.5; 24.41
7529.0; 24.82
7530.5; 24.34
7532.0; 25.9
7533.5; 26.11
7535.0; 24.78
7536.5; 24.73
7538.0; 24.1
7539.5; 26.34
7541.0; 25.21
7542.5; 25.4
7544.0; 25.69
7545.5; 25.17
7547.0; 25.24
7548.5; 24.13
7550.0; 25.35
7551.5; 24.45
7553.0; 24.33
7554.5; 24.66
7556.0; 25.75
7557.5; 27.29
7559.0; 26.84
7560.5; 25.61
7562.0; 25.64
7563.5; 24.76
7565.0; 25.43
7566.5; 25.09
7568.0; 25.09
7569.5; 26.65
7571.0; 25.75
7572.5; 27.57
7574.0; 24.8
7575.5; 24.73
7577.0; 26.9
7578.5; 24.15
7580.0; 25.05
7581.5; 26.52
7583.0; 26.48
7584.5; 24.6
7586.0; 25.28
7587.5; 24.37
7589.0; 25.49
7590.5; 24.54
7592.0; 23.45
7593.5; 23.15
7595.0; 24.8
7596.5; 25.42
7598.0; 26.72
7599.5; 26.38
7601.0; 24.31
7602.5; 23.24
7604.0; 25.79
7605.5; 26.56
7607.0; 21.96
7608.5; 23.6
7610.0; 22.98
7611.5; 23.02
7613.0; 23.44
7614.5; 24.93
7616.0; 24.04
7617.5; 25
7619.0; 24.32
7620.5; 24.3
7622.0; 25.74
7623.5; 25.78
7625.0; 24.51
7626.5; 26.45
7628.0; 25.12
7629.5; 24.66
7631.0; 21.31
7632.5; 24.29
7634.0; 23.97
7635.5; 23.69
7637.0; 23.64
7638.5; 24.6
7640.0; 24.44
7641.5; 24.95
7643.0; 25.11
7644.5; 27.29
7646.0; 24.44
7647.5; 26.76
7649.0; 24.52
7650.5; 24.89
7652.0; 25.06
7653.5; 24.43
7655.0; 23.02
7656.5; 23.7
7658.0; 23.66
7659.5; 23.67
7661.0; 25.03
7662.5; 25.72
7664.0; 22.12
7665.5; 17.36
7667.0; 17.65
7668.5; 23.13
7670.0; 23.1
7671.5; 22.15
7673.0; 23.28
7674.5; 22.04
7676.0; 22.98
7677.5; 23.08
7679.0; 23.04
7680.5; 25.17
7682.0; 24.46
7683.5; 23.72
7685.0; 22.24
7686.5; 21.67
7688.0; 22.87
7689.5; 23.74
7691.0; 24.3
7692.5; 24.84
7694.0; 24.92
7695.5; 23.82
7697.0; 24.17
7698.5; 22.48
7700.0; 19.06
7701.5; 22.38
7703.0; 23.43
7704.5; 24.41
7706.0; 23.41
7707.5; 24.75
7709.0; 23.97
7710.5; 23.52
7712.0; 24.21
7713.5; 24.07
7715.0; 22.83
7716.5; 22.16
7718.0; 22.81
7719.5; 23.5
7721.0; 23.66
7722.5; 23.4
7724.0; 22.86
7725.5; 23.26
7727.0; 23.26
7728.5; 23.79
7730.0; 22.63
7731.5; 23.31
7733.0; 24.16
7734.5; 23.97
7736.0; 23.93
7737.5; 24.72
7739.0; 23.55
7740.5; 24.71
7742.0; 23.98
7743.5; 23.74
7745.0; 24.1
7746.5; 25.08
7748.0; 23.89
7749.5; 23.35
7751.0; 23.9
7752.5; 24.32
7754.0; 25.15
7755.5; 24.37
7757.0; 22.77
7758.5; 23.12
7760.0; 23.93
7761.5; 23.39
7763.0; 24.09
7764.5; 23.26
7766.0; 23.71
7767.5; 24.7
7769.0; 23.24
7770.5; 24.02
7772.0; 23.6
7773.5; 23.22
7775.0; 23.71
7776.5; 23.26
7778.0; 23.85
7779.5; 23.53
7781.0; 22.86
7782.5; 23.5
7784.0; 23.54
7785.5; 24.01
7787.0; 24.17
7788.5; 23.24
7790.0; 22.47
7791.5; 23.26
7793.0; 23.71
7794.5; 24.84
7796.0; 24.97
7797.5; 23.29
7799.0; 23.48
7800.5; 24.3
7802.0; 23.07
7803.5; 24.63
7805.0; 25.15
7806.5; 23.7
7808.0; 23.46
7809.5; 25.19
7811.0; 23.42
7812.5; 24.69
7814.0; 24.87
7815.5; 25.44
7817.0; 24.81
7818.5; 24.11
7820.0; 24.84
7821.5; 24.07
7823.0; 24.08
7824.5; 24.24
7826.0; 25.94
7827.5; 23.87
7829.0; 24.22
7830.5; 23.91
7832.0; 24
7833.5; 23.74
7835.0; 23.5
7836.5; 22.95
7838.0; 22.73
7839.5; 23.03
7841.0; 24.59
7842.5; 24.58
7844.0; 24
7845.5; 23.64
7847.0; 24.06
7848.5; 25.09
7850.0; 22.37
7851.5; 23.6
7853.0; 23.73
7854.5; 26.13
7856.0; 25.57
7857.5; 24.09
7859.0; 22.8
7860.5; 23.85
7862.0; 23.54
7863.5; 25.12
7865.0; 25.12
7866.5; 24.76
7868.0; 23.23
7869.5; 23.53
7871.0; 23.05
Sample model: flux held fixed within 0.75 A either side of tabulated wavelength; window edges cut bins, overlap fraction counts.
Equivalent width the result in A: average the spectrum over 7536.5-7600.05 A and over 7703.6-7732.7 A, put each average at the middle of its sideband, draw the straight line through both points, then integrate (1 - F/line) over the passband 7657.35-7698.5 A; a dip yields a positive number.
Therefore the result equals 1.5 A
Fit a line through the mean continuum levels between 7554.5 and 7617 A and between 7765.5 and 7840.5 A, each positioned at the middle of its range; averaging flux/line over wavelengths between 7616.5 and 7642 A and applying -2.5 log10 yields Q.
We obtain 0.01 mag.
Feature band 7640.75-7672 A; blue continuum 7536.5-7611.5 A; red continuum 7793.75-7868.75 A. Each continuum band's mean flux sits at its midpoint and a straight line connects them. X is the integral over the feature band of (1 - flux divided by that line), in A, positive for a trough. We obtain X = 1.4 A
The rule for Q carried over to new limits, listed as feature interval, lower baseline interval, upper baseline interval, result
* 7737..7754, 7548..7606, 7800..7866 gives 0.02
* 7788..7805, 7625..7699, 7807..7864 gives 0.01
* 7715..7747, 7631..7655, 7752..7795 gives 0.02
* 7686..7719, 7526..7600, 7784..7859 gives 0.06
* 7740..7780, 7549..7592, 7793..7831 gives 0.03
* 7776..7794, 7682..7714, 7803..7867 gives 0.02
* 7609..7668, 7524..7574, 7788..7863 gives 0.04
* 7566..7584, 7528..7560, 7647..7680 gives -0.04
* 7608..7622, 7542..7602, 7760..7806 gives 0.04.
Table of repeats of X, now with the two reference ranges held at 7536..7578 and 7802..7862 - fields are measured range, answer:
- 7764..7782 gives 0.6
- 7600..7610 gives 0.4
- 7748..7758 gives 0.2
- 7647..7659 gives 0.3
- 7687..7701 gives 0.8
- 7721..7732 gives 0.6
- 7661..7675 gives 1.6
